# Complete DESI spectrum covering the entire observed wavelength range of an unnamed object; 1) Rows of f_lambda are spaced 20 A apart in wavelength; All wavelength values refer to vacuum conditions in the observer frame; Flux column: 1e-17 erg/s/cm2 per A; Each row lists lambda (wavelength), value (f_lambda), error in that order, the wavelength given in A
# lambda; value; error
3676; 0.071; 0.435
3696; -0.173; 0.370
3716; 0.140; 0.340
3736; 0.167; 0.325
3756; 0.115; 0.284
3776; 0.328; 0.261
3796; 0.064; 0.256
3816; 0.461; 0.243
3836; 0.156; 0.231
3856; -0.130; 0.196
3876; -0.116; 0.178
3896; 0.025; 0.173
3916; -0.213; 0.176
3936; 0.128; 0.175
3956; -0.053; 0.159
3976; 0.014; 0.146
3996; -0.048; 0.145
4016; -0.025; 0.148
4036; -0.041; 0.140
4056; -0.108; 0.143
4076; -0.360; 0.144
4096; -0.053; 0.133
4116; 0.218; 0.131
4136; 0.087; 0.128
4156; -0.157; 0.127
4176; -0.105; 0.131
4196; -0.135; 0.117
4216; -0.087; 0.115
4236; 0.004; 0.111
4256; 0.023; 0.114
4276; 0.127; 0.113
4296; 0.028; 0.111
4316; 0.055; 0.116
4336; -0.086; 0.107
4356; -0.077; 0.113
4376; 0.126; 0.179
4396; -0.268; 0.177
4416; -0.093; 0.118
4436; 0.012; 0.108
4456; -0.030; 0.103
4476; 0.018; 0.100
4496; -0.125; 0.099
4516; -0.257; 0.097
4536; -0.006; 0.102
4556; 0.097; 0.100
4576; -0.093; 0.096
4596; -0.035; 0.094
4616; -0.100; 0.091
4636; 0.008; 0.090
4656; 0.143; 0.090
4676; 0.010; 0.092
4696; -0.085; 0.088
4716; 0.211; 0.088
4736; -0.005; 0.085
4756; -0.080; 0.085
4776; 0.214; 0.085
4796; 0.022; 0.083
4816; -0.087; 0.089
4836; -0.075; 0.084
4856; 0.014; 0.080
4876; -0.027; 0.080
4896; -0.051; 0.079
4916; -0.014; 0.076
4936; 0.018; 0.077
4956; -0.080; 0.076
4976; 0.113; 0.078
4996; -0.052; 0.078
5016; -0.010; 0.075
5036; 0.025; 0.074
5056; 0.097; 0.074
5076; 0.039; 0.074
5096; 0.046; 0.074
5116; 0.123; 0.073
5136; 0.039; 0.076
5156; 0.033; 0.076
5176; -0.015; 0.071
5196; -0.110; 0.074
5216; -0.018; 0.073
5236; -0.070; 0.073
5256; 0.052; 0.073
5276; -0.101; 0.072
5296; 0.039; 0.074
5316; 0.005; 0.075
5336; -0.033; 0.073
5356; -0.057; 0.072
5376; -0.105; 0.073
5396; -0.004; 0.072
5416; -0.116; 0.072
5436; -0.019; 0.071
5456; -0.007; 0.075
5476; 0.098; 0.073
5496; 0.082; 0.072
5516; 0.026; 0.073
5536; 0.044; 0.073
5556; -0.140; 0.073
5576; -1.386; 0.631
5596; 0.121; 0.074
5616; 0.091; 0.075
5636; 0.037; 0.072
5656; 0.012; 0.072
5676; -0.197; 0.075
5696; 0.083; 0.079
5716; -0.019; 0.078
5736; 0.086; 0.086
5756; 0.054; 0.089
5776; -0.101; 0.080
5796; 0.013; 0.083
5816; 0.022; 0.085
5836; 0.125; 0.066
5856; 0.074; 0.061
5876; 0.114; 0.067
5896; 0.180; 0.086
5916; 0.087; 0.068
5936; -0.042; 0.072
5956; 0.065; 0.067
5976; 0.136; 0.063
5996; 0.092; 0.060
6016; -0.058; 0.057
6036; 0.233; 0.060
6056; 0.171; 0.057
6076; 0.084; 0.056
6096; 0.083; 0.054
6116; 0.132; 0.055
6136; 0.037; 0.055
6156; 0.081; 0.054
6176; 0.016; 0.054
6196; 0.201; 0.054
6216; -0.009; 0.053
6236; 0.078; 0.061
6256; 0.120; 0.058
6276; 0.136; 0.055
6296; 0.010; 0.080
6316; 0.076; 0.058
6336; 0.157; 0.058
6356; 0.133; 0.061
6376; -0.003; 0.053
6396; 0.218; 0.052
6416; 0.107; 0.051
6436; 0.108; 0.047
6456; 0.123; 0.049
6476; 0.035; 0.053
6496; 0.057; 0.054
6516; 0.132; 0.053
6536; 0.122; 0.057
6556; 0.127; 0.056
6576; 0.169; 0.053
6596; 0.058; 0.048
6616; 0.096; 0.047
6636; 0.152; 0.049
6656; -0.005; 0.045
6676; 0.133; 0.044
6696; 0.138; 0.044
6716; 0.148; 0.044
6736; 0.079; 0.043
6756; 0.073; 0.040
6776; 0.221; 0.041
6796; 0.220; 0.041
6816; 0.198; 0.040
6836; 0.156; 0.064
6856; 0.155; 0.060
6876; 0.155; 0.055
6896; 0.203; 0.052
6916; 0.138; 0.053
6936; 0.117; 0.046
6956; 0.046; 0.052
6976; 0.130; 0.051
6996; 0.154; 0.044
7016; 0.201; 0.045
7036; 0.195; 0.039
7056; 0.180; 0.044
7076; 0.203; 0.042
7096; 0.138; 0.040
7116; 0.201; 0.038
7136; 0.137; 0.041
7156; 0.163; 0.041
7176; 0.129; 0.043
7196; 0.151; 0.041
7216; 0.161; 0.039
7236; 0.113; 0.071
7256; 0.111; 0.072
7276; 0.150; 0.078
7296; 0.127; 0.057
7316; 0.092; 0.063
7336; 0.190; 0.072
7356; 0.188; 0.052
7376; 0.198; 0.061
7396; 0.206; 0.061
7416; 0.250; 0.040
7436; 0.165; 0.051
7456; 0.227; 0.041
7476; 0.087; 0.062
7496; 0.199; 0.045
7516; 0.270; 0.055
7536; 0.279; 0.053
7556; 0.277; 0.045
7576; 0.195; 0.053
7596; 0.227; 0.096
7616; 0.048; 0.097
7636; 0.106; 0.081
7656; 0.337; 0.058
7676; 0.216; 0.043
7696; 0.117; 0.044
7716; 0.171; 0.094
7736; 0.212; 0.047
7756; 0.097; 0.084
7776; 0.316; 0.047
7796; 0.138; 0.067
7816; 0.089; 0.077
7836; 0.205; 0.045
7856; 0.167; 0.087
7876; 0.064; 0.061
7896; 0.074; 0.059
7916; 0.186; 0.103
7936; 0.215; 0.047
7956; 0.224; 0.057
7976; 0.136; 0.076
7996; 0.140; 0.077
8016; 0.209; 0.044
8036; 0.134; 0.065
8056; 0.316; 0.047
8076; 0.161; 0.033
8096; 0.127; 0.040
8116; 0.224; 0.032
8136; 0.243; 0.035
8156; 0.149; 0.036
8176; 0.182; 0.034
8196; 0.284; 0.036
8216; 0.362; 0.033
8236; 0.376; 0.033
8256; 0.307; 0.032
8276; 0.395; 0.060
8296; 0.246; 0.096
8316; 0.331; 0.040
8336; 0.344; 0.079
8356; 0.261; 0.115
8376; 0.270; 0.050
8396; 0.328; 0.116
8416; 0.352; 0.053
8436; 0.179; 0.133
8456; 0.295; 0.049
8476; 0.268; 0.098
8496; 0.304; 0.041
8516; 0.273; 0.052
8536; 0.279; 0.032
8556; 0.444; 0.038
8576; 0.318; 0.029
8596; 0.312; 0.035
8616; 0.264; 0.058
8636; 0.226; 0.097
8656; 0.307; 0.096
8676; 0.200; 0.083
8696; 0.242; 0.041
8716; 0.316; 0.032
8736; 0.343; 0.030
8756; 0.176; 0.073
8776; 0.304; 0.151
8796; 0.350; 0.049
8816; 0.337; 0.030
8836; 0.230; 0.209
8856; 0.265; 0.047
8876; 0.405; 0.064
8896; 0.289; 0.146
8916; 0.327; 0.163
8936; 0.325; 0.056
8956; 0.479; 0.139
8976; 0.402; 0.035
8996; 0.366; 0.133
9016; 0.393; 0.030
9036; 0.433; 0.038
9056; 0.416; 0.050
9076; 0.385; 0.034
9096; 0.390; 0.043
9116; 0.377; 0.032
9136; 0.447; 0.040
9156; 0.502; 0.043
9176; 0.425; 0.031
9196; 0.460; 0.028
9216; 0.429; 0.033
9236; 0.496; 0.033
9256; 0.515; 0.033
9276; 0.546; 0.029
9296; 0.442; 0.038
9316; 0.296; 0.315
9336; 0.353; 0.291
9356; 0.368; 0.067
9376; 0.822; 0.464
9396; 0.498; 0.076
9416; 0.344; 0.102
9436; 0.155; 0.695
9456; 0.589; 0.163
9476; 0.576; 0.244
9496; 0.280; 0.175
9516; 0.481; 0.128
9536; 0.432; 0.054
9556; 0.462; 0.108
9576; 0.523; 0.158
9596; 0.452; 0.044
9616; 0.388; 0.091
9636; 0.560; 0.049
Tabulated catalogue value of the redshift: 1.06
